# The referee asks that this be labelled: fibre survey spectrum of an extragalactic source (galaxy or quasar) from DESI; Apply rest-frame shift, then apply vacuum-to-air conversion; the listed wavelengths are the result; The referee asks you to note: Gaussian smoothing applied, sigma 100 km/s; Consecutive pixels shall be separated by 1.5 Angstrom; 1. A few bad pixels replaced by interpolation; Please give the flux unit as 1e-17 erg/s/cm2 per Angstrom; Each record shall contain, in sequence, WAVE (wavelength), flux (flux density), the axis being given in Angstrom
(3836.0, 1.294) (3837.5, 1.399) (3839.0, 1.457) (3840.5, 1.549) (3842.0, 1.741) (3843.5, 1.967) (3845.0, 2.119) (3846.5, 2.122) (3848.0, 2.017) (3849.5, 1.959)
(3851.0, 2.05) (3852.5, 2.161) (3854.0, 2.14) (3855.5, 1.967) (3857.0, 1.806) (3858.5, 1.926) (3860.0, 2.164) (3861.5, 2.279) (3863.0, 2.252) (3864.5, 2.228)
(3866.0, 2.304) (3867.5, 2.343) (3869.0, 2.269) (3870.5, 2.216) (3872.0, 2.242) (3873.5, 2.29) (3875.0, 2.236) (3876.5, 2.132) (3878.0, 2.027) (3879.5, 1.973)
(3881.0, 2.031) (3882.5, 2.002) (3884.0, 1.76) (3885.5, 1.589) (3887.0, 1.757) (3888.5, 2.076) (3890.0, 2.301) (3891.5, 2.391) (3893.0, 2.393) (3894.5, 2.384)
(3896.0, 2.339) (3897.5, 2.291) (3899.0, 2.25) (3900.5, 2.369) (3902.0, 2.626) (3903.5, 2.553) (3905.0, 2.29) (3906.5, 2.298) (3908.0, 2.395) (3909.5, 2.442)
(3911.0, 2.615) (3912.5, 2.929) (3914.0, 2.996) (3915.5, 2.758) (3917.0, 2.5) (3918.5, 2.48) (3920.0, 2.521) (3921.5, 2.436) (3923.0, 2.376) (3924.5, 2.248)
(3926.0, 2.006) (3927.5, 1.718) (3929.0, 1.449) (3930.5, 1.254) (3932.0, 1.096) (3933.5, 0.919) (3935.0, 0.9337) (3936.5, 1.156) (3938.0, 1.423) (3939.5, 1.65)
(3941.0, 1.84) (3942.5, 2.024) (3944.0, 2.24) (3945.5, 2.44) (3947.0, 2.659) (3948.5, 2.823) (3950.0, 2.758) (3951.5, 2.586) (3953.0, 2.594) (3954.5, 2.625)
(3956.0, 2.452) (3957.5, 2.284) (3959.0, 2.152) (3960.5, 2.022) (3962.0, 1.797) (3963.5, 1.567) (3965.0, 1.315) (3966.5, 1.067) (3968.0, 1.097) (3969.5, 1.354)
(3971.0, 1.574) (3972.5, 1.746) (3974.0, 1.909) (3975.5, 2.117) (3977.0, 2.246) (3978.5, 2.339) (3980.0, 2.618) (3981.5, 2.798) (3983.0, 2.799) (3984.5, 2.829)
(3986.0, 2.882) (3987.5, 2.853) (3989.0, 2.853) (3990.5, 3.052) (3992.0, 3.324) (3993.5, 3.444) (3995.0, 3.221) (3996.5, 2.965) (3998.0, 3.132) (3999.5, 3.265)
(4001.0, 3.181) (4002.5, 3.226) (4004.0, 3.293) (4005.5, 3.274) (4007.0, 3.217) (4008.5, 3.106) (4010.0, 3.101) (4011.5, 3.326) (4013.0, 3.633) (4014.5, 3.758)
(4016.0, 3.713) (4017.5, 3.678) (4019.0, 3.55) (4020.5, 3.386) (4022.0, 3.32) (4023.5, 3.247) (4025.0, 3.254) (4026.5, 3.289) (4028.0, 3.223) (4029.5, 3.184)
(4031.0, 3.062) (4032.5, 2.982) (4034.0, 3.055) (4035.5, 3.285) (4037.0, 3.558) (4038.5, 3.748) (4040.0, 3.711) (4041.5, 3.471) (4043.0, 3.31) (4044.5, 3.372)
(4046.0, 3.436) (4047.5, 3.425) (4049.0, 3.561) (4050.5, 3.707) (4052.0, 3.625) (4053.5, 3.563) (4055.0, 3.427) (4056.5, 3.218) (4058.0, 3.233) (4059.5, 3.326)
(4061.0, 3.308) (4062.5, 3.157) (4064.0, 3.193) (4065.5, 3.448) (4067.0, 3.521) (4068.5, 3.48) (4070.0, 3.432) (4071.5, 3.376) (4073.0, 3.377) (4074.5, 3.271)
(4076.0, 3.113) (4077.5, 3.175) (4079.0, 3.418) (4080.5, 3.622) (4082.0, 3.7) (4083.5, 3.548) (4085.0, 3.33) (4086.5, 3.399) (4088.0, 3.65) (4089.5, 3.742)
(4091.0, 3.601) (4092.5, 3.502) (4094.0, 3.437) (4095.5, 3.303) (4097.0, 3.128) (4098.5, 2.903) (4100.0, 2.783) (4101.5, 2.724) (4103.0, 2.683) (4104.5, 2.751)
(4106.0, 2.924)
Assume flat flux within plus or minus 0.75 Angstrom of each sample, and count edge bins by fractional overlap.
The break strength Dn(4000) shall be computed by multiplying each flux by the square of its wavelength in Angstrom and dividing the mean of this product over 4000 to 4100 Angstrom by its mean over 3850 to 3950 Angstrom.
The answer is 1.70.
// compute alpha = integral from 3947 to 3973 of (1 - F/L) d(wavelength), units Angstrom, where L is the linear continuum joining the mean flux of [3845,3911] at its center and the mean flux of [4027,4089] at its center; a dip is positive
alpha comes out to 6.8 Angstrom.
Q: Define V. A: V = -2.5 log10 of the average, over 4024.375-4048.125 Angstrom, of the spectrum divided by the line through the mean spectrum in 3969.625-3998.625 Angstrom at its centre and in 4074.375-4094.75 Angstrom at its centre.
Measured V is -0.09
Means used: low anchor 2.64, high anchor 3.47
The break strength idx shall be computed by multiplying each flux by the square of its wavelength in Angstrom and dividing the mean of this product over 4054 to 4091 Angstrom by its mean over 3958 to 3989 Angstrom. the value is 1.7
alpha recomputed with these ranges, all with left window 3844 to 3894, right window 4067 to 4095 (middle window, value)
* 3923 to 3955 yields 7.9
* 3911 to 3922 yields -1.2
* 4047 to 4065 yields -0.6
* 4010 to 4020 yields -1.7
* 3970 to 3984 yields 2.8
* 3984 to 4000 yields -1.0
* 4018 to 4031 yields -0.9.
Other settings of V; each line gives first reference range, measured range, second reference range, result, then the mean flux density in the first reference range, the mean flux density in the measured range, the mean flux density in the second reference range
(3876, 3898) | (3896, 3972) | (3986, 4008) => 0.199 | 2.09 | 2.09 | 3.15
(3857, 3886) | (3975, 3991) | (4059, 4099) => 0.051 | 2.12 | 2.67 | 3.39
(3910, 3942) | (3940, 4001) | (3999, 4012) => 0.117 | 1.97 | 2.4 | 3.22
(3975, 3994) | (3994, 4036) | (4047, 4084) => -0.093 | 2.78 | 3.28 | 3.41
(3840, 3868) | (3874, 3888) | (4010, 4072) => 0.153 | 2.06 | 1.95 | 3.4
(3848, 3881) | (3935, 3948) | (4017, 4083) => 0.372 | 2.14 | 1.89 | 3.38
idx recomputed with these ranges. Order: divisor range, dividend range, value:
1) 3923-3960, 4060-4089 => 1.83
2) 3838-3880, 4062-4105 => 1.79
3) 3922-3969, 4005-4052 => 1.87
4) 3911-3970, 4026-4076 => 1.76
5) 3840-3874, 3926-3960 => 0.98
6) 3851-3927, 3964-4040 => 1.36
